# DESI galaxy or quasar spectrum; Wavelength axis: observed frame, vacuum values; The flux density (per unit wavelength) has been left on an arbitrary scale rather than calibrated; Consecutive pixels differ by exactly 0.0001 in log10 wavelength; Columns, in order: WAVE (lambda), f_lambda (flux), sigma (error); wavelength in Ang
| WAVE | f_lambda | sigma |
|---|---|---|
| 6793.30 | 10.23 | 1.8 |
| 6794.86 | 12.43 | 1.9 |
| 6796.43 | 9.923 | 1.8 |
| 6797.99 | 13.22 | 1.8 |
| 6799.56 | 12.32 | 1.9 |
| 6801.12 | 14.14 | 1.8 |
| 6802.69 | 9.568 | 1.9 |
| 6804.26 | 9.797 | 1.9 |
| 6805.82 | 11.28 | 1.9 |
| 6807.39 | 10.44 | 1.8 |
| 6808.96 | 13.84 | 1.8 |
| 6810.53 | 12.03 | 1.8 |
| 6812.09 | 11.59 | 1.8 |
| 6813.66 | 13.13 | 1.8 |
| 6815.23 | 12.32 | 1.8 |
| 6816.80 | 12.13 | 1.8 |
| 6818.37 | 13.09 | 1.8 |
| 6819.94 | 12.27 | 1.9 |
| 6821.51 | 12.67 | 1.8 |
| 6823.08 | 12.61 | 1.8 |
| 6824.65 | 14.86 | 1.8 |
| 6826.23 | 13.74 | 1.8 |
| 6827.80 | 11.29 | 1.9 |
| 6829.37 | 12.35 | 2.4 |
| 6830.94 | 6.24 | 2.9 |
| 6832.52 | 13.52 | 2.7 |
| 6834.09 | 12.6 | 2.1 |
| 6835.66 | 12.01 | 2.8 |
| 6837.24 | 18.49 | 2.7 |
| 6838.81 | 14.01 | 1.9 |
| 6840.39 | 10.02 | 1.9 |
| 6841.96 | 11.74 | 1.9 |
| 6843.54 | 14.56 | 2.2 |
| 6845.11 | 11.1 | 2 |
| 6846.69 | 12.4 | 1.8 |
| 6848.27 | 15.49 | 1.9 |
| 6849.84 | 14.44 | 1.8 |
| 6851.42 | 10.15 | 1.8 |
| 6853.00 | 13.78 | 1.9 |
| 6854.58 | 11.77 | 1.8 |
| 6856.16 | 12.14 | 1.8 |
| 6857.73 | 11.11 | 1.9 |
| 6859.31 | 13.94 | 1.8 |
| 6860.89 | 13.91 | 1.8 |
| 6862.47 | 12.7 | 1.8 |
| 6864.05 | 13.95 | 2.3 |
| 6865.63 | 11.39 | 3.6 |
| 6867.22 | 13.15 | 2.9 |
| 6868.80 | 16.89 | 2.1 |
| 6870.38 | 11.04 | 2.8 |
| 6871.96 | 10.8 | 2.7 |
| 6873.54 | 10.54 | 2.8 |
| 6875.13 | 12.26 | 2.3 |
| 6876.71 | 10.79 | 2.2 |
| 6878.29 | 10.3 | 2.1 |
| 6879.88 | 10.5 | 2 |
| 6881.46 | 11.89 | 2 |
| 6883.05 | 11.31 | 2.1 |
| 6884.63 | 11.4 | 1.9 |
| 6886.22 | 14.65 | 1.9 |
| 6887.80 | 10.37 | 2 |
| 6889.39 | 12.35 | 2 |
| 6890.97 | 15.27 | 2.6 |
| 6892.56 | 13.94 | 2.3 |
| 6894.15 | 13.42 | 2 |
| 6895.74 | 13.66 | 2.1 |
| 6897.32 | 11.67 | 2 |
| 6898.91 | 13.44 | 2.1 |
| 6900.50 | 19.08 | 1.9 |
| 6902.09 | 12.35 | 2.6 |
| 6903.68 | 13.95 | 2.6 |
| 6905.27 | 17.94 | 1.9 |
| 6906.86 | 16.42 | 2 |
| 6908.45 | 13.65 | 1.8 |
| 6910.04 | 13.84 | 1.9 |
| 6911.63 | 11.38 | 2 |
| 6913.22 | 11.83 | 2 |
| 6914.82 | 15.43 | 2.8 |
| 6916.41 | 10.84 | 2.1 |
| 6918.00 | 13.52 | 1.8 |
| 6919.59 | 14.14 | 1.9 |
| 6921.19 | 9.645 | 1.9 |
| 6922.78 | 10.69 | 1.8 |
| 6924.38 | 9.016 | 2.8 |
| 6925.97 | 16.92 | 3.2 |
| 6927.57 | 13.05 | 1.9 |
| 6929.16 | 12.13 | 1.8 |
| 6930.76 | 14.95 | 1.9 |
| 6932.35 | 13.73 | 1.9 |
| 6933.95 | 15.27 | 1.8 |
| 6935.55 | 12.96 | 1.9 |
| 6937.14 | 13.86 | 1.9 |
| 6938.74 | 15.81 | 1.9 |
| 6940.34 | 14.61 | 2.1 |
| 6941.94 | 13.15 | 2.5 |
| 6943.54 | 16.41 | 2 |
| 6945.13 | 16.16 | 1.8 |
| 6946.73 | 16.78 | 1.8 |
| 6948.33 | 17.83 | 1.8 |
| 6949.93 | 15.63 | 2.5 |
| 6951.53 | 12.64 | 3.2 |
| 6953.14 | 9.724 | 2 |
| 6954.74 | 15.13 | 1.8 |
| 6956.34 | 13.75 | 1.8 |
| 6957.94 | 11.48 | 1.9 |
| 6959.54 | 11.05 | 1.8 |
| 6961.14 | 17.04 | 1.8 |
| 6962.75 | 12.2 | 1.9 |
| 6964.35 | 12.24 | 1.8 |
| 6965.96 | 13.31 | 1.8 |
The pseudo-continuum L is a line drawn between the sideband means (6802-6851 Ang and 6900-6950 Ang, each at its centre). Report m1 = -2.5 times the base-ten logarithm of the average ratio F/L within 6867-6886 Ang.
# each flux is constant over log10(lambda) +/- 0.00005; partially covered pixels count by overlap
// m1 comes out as 0.13 mag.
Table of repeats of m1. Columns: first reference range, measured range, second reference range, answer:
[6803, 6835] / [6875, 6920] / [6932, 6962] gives 0.03 mag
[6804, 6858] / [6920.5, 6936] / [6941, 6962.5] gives 0.09 mag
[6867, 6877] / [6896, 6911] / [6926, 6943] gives -0.11 mag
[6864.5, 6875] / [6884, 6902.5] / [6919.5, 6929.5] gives -0.11 mag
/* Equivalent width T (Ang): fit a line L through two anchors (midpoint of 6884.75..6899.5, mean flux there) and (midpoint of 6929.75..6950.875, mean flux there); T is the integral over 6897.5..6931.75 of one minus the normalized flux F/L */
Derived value 1.3 Ang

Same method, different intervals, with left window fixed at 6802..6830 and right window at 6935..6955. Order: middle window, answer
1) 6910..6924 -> 1.92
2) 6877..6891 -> 1.78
